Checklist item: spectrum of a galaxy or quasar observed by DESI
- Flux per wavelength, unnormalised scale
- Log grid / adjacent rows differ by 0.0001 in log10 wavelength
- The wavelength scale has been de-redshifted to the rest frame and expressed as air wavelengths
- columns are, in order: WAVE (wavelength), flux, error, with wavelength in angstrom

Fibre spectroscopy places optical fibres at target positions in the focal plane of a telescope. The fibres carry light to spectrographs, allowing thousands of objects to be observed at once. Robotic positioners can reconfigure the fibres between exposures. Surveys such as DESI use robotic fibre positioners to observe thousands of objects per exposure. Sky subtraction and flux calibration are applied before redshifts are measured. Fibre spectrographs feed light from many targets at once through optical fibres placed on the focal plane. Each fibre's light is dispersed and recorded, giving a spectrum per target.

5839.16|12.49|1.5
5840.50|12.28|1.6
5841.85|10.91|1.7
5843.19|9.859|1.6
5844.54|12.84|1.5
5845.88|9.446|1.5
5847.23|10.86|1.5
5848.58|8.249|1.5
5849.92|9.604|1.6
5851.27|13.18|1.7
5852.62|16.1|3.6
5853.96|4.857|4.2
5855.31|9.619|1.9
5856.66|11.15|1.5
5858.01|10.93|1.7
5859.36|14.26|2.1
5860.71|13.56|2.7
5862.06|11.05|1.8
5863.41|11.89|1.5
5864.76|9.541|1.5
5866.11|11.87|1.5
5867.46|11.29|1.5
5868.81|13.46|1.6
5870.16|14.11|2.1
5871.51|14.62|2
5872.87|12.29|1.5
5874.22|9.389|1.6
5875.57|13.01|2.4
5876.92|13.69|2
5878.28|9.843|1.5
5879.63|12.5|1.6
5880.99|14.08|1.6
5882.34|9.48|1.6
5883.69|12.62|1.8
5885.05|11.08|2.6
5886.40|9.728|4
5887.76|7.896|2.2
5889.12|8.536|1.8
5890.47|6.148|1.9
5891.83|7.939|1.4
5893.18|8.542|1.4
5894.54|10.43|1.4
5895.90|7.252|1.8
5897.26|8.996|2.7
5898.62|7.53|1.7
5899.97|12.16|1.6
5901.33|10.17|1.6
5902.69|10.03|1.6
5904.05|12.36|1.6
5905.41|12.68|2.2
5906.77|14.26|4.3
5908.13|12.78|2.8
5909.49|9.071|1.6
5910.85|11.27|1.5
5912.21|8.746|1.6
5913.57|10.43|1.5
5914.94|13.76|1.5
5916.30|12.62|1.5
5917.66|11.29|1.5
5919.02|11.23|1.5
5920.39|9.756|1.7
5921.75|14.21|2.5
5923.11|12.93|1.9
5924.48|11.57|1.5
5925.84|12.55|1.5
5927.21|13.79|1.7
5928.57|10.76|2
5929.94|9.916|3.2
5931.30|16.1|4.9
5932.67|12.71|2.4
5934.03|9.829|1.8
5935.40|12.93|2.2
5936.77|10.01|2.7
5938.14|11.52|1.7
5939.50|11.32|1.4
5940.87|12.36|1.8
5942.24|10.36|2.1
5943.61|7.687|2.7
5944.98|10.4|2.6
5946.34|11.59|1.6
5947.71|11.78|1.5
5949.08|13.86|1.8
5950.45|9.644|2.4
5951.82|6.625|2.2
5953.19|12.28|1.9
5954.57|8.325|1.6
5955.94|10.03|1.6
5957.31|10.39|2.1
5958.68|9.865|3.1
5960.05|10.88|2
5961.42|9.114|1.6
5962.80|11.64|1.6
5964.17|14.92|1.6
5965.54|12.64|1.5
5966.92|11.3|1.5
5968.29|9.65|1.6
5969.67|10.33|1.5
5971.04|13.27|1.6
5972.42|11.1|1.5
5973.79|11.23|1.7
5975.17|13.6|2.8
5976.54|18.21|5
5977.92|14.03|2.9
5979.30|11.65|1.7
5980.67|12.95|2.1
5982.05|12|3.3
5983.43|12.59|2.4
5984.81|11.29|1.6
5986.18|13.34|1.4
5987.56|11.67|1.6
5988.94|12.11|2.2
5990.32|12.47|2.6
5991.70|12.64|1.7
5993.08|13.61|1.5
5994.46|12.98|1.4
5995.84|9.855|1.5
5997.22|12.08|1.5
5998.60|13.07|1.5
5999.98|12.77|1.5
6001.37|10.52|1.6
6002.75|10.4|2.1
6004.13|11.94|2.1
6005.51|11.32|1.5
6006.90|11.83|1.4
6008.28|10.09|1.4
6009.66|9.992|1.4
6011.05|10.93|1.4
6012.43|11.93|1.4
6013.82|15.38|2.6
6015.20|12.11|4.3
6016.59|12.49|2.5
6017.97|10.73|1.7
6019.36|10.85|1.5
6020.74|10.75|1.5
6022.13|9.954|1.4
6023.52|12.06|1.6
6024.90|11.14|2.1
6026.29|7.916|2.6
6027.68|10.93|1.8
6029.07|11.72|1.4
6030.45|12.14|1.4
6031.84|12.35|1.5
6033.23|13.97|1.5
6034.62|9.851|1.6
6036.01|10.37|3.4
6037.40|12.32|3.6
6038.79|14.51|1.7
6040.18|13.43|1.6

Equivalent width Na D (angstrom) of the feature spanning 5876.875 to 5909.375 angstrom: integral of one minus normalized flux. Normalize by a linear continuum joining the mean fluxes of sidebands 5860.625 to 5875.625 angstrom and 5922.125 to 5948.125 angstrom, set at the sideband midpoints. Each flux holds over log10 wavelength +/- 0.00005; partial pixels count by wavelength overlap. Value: 4.2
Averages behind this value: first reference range 12.1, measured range 10.4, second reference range 11.6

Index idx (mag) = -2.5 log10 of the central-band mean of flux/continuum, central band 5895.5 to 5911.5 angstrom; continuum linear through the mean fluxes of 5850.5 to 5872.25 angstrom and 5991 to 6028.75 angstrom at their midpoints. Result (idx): 0.101 mag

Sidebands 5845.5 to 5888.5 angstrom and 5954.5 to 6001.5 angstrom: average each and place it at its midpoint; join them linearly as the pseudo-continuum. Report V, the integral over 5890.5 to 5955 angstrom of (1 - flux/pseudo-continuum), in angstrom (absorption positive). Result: 4.01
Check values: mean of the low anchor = 11.4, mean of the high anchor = 12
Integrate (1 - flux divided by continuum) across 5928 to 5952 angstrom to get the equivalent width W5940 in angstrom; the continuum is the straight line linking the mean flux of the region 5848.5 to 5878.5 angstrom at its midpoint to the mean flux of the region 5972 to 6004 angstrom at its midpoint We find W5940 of 1.96 angstrom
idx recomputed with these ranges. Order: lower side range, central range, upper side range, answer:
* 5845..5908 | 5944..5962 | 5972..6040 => 0.12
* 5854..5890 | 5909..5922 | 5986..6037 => 0.03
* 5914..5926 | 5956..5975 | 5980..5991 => 0.09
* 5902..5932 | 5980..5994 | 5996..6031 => -0.09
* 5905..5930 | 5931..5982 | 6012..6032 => 0.02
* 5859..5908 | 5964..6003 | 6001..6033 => -0.10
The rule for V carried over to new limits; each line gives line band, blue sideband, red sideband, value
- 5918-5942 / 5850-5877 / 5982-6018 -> 0.0 angstrom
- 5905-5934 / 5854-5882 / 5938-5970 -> -1.9 angstrom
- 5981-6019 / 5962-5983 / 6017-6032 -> -0.8 angstrom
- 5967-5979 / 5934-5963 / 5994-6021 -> -1.7 angstrom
